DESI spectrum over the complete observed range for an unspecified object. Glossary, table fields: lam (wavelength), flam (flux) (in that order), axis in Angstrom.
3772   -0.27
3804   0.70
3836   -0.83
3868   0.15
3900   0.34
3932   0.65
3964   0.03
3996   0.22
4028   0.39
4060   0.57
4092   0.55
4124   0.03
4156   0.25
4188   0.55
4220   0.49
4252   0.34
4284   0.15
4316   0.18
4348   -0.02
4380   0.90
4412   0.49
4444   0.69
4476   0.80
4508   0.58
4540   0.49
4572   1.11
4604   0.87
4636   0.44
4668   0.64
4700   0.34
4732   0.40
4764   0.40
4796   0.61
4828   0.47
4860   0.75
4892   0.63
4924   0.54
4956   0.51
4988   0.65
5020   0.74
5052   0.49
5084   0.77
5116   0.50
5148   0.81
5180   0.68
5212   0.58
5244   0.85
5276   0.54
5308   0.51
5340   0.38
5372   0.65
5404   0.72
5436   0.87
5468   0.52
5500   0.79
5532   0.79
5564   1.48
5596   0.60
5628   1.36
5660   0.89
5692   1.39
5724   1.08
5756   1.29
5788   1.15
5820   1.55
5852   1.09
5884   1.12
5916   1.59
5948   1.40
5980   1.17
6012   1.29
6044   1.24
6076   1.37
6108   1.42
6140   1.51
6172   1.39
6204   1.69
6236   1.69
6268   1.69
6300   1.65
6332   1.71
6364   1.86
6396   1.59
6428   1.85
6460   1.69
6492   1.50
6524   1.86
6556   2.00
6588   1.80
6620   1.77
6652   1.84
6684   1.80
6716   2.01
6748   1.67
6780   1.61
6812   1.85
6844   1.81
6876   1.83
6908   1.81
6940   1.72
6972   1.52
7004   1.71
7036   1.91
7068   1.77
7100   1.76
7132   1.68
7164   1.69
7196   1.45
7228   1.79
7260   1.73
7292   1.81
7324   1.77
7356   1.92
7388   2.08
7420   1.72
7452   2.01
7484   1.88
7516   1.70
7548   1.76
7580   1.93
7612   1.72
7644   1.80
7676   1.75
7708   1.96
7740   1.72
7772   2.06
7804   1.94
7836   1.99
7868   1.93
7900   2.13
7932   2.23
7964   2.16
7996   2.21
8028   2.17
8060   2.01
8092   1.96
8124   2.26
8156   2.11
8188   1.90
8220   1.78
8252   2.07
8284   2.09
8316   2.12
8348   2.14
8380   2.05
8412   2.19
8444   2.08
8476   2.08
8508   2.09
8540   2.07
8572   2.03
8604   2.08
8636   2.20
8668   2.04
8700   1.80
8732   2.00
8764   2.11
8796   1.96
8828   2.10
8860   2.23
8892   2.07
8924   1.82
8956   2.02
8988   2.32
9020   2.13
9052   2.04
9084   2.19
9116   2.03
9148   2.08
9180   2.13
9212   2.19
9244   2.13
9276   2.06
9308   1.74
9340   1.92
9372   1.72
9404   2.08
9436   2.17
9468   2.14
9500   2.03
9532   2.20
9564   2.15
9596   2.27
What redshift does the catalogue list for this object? 0.39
